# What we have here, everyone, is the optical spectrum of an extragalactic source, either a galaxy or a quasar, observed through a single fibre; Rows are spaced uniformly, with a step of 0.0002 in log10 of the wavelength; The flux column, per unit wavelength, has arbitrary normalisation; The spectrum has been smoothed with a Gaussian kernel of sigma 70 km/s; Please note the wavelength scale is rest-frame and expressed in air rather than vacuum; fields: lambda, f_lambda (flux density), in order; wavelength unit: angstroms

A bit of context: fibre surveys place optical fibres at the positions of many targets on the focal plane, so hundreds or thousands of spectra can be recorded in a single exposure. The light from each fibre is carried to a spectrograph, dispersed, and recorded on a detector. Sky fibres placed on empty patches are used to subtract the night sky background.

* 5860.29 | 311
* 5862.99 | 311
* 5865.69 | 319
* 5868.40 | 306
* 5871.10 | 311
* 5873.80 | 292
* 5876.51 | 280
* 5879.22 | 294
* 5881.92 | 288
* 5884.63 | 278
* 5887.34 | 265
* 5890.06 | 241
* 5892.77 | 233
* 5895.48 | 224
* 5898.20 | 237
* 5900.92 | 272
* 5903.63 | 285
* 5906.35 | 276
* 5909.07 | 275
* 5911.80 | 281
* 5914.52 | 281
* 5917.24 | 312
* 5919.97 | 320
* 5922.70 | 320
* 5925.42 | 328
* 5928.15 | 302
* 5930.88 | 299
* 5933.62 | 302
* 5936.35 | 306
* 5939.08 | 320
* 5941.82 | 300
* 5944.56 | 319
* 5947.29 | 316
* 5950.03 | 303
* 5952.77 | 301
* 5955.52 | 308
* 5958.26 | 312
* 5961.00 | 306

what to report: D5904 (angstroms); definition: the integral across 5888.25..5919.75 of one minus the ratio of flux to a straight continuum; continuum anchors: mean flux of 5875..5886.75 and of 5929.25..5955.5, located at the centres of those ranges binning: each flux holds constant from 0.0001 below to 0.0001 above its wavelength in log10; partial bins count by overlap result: 2.76 angstroms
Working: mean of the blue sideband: 284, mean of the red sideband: 307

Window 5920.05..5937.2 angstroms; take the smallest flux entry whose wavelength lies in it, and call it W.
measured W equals 299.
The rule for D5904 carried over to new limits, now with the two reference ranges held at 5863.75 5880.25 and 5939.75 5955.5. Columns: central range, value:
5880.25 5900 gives 3.20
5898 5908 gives 1.07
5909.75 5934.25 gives 0.11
